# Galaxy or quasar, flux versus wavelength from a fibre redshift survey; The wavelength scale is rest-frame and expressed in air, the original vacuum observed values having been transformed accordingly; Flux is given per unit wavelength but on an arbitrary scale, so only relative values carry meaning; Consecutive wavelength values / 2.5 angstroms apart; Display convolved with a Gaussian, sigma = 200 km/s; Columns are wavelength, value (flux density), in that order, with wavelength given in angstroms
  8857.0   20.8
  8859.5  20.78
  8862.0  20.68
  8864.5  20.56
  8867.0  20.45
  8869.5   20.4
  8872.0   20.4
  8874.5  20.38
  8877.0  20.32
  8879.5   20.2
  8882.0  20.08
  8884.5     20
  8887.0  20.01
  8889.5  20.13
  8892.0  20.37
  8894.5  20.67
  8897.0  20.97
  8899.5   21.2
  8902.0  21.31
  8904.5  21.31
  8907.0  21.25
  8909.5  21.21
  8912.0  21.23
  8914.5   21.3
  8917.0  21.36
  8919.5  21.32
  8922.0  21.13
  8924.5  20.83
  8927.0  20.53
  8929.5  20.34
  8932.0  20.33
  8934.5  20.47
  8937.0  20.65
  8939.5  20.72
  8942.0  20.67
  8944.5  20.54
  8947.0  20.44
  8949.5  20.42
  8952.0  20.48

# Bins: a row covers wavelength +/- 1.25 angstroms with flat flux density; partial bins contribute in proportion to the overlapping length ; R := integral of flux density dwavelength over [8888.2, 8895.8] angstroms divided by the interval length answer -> 20.4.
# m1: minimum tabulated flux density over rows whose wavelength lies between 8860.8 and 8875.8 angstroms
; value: 20.38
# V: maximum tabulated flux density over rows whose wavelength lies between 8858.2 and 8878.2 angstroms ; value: 20.78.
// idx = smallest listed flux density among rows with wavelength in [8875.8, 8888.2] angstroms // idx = 20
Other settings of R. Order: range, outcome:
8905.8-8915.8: 21.2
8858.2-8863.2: 20.7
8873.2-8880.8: 20.3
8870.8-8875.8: 20.4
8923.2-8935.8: 20.5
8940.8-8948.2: 20.5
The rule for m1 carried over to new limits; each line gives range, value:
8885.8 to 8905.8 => 20.01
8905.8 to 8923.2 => 21.13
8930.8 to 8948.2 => 20.33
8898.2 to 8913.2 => 21.2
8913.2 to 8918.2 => 21.3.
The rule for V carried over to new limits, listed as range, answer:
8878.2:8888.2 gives 20.2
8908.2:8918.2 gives 21.36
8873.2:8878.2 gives 20.38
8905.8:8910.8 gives 21.25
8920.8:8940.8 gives 21.13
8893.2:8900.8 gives 21.2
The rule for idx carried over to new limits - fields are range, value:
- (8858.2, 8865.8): 20.56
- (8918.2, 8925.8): 20.83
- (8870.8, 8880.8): 20.2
